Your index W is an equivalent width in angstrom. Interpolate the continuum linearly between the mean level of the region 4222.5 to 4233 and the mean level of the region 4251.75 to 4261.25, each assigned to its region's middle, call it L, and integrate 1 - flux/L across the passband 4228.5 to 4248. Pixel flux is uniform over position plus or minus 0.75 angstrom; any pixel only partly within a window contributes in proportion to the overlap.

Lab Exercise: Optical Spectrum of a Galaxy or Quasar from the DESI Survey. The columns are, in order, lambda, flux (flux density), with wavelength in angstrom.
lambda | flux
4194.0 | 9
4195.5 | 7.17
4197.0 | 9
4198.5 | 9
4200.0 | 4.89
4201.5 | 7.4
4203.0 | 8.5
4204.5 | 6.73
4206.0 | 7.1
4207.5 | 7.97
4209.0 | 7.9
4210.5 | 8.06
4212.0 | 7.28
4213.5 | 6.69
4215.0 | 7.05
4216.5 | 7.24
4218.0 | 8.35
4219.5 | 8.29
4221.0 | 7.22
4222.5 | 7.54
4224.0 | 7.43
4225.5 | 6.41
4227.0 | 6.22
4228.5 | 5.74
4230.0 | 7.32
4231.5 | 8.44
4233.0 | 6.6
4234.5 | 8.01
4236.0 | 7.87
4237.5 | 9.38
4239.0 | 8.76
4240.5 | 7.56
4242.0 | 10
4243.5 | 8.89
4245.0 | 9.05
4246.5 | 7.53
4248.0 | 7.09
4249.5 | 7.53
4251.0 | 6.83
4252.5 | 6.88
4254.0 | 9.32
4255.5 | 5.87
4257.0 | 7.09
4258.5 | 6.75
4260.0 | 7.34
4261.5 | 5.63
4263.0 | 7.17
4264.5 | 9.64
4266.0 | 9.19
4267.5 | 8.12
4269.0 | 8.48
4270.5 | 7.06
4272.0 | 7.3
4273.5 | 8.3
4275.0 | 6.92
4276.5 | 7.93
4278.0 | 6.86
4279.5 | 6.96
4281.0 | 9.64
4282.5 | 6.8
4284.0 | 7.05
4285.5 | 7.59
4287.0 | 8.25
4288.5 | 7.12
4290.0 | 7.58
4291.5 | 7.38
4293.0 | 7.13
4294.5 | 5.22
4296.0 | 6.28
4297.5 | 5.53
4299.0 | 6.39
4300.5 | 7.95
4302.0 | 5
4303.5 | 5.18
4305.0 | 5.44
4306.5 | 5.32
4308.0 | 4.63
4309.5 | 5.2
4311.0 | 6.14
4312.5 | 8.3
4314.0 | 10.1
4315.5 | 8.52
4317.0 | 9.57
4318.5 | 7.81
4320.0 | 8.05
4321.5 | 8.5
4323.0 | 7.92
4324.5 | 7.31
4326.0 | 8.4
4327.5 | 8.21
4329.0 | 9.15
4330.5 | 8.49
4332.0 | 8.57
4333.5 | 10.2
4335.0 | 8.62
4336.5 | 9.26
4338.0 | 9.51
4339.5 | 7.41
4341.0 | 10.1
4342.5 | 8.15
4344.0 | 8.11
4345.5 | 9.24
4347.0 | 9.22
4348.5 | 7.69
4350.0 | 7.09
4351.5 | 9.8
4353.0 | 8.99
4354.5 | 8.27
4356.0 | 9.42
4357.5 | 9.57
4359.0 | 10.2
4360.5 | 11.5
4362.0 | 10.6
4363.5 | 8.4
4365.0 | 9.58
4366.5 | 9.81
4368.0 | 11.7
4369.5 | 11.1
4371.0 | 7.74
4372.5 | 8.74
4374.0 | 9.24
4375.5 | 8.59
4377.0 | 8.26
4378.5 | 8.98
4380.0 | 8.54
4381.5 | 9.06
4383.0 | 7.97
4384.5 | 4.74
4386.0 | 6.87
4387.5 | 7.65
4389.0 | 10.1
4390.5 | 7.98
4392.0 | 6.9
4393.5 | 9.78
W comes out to -3.1 angstrom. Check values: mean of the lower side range 6.95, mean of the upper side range 7.13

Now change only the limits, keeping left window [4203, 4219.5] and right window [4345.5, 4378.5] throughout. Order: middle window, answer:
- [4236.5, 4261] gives 0.3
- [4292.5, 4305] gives 3.7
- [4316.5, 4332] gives 0.9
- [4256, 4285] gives 2.3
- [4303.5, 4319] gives 3.1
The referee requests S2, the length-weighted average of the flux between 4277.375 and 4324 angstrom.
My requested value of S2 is 7.08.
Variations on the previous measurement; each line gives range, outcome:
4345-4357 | 8.72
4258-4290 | 7.63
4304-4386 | 8.51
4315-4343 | 8.62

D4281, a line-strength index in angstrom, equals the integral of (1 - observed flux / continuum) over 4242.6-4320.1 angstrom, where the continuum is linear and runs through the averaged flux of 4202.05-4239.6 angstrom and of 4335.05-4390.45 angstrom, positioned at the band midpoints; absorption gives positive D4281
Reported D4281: 7.76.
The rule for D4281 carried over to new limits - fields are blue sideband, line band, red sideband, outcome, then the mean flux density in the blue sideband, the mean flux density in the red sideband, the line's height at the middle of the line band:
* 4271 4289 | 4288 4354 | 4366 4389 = 2.5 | 7.56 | 8.64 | 8.01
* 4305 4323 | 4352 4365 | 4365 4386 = -1.9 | 7.4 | 8.76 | 8.39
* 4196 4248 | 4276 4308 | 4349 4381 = 6.6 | 7.68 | 9.32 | 8.48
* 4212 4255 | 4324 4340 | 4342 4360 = 0.0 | 7.67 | 8.86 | 8.67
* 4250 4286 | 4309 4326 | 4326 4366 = 1.0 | 7.53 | 9.04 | 8.49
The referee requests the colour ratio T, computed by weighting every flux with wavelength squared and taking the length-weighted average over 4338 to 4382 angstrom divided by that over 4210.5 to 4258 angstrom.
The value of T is 1.28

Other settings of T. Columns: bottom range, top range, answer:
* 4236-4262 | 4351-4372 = 1.32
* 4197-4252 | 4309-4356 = 1.17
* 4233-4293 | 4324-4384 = 1.21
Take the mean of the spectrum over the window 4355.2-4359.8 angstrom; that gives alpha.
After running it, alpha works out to 9.73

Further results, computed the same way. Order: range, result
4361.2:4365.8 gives 9.55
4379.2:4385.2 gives 7.61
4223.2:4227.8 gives 6.69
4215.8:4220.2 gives 7.96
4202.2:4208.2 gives 7.57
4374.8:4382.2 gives 8.68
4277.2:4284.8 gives 7.47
